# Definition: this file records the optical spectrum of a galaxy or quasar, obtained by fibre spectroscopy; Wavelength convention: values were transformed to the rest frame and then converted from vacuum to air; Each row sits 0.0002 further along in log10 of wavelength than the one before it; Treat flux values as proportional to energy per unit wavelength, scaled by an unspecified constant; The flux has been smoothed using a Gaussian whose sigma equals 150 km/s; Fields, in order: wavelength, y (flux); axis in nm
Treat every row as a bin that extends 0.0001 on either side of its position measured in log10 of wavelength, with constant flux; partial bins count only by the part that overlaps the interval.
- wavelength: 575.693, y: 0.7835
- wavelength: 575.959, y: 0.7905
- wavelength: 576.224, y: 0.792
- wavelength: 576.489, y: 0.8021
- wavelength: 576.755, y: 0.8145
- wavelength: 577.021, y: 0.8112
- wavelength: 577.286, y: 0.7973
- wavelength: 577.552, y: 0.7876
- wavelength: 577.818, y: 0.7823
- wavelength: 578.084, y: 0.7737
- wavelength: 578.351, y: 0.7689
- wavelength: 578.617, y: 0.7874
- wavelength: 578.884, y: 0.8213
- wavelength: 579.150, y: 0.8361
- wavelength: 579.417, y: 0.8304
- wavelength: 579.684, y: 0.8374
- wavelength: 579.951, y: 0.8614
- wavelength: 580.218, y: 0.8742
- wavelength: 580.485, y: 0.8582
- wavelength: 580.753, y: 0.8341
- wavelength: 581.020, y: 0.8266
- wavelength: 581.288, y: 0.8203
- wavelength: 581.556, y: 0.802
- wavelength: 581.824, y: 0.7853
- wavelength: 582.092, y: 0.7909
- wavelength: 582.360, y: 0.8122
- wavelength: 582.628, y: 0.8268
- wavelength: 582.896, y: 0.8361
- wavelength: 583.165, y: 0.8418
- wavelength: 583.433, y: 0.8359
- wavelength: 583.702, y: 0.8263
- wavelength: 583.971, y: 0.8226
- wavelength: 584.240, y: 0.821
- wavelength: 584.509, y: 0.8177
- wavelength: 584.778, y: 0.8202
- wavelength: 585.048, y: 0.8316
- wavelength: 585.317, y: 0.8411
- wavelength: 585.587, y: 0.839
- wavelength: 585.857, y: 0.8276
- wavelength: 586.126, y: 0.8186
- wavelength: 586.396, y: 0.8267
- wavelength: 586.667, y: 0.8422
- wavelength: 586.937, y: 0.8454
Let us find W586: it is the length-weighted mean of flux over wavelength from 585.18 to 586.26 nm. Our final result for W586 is 0.832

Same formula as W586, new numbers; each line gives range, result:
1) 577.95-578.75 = 0.777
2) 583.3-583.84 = 0.83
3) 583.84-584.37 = 0.822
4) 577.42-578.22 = 0.781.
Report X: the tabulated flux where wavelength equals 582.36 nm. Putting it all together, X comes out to 0.8122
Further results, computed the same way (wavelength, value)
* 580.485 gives 0.8582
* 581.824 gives 0.7853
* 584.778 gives 0.8202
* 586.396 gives 0.8267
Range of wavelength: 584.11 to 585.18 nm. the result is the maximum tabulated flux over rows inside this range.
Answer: 0.8316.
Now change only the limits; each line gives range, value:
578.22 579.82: 0.8374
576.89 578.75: 0.8112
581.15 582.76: 0.8268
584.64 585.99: 0.8411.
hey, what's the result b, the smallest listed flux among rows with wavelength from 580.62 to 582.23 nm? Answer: 0.7853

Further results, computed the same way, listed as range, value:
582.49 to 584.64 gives 0.8177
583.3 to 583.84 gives 0.8263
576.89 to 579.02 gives 0.7689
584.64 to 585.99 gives 0.8202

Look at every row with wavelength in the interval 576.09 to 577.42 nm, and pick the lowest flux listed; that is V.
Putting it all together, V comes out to 0.792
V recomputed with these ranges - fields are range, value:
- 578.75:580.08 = 0.8213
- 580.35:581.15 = 0.8266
